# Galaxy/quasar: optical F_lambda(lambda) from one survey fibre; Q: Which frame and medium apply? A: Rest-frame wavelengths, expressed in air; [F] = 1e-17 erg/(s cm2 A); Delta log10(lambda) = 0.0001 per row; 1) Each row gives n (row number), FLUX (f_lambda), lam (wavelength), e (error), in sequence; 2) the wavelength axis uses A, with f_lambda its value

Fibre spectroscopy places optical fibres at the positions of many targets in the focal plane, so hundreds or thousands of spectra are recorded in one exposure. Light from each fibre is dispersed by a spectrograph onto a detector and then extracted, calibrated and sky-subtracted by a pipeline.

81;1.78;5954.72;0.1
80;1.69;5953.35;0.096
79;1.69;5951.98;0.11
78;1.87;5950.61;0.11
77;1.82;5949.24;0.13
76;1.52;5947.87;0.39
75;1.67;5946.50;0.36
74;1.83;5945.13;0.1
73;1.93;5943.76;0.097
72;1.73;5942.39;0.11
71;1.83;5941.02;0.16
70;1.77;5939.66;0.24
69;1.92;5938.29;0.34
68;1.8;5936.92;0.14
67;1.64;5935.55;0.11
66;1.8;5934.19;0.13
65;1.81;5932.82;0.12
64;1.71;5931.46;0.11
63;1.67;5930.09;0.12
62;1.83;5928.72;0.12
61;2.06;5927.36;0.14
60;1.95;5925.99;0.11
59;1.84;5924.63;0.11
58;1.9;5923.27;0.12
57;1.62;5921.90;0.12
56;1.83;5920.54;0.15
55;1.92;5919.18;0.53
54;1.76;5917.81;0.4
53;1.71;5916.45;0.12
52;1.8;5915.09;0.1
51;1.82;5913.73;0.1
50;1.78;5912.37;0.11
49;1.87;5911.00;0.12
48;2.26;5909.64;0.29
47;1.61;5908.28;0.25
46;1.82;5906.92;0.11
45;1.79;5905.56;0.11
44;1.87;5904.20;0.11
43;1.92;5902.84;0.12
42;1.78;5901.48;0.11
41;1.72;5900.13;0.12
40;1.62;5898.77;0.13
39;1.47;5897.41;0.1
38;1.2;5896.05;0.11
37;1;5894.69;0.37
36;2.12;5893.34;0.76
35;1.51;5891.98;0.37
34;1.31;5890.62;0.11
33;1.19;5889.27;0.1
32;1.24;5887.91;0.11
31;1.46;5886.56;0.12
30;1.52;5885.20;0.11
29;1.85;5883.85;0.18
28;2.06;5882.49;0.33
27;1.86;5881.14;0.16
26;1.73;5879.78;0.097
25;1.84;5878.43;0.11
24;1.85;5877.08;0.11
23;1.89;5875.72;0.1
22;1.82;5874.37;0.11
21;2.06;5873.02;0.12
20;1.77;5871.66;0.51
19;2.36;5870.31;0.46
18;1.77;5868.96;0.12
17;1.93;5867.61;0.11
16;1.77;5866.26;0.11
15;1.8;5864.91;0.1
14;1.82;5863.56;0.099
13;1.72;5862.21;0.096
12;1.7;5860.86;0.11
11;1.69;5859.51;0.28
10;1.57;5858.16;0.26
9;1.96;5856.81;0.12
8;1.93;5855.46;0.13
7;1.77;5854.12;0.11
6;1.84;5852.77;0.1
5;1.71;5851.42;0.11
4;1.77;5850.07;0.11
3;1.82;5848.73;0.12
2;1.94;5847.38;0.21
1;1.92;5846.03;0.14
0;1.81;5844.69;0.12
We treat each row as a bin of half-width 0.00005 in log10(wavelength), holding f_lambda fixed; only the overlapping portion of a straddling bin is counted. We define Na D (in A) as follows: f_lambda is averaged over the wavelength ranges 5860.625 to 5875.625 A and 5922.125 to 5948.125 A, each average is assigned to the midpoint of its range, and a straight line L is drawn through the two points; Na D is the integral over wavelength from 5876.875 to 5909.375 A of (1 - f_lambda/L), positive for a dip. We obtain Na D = 3.5 A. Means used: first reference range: 1.87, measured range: 1.64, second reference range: 1.8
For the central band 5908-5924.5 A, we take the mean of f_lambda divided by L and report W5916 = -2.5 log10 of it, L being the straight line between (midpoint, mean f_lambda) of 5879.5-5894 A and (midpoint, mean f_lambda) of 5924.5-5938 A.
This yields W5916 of -0.05 mag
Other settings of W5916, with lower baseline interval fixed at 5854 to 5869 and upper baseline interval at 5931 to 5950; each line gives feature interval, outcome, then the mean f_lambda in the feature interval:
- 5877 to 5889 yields 0.06 mag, 1.69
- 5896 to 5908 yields 0.04 mag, 1.71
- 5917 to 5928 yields -0.05 mag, 1.86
